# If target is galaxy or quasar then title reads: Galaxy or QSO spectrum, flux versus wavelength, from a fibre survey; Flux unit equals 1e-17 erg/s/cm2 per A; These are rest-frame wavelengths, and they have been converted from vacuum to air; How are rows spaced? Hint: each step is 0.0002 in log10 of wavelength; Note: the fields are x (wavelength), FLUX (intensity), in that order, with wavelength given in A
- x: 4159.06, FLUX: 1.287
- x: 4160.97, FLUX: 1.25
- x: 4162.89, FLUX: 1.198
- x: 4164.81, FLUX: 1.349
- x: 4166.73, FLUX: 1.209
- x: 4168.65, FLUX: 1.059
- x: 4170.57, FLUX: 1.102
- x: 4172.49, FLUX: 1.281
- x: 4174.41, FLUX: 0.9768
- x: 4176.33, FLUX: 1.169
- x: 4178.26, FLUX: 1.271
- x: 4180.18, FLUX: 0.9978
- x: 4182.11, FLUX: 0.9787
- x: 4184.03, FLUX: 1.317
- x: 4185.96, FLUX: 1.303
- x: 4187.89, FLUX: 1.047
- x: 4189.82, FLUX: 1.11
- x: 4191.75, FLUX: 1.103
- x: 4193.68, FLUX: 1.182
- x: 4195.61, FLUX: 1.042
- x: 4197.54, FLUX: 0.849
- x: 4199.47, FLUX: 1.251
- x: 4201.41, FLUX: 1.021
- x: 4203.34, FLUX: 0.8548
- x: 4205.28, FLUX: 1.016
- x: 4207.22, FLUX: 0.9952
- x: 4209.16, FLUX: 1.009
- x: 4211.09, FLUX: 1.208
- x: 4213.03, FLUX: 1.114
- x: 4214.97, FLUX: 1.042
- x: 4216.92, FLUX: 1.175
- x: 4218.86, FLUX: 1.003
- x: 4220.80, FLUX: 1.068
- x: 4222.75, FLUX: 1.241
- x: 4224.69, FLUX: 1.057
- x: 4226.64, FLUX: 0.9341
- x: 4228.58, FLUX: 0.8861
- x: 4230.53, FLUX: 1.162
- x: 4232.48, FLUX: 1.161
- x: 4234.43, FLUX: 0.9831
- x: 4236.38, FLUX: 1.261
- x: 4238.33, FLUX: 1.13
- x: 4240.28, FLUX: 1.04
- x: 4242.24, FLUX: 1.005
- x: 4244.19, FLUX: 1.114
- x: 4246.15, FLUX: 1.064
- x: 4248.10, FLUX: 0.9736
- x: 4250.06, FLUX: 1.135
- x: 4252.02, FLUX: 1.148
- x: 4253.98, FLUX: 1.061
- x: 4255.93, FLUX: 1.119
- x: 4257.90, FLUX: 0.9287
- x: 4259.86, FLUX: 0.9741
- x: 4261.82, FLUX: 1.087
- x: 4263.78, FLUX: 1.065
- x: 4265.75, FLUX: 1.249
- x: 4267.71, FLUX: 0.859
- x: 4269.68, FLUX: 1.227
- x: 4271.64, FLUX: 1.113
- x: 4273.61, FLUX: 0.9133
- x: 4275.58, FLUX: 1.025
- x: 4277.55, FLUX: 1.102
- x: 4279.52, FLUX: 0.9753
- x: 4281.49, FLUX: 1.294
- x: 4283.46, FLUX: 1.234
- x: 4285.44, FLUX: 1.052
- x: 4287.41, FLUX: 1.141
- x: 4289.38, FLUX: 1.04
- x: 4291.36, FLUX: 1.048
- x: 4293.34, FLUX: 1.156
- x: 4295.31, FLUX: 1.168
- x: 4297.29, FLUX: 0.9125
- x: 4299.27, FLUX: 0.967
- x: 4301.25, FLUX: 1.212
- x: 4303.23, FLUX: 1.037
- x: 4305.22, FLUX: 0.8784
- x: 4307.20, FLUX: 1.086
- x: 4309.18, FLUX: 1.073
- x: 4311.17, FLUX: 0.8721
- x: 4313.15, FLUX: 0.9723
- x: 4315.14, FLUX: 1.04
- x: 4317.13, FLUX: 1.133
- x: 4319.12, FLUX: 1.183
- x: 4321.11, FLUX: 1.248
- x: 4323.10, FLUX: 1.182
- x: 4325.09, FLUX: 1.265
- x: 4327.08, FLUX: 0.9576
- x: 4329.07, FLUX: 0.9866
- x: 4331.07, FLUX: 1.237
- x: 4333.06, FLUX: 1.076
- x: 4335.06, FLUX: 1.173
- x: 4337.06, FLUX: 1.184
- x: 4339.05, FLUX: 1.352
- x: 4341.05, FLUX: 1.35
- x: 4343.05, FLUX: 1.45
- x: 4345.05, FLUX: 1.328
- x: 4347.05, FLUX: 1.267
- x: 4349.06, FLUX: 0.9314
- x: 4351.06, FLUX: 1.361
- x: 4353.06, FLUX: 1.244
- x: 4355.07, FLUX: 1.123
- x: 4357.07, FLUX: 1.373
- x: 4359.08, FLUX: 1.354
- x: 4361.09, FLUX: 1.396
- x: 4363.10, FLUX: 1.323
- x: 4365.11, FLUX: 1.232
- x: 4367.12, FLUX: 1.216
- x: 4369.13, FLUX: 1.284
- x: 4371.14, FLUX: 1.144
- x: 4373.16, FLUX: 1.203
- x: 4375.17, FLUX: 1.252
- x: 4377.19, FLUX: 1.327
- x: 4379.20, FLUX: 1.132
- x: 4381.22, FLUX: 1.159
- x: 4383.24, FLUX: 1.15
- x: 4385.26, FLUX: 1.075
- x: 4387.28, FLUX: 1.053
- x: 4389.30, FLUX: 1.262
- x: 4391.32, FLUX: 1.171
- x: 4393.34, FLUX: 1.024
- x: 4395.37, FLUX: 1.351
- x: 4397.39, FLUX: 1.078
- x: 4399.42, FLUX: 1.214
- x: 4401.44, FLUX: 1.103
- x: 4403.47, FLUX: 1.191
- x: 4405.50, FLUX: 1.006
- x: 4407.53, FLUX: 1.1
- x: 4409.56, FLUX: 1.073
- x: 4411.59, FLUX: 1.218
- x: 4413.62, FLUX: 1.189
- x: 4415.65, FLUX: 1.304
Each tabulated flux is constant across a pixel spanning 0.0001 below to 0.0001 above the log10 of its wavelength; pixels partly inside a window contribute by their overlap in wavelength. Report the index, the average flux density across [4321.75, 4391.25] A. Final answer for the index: 1.22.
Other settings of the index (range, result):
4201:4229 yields 1.05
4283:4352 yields 1.13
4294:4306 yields 1.04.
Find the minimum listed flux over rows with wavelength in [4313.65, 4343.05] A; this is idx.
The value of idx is 0.9576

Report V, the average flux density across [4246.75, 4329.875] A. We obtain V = 1.07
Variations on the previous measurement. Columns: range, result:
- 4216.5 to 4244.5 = 1.08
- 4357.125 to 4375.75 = 1.27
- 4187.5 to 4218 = 1.06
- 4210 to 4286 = 1.08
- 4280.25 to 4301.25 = 1.11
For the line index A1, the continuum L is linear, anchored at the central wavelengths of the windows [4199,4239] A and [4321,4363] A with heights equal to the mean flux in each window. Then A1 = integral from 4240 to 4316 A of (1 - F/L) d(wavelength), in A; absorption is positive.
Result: 5.8 A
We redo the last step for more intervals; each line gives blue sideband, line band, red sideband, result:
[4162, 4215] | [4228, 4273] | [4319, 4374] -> 3.1 A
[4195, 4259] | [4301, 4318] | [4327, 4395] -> 1.9 A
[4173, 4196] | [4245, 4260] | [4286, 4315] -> 0.3 A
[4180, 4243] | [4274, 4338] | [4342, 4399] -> 4.1 A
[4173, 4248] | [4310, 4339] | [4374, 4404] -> 0.6 A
